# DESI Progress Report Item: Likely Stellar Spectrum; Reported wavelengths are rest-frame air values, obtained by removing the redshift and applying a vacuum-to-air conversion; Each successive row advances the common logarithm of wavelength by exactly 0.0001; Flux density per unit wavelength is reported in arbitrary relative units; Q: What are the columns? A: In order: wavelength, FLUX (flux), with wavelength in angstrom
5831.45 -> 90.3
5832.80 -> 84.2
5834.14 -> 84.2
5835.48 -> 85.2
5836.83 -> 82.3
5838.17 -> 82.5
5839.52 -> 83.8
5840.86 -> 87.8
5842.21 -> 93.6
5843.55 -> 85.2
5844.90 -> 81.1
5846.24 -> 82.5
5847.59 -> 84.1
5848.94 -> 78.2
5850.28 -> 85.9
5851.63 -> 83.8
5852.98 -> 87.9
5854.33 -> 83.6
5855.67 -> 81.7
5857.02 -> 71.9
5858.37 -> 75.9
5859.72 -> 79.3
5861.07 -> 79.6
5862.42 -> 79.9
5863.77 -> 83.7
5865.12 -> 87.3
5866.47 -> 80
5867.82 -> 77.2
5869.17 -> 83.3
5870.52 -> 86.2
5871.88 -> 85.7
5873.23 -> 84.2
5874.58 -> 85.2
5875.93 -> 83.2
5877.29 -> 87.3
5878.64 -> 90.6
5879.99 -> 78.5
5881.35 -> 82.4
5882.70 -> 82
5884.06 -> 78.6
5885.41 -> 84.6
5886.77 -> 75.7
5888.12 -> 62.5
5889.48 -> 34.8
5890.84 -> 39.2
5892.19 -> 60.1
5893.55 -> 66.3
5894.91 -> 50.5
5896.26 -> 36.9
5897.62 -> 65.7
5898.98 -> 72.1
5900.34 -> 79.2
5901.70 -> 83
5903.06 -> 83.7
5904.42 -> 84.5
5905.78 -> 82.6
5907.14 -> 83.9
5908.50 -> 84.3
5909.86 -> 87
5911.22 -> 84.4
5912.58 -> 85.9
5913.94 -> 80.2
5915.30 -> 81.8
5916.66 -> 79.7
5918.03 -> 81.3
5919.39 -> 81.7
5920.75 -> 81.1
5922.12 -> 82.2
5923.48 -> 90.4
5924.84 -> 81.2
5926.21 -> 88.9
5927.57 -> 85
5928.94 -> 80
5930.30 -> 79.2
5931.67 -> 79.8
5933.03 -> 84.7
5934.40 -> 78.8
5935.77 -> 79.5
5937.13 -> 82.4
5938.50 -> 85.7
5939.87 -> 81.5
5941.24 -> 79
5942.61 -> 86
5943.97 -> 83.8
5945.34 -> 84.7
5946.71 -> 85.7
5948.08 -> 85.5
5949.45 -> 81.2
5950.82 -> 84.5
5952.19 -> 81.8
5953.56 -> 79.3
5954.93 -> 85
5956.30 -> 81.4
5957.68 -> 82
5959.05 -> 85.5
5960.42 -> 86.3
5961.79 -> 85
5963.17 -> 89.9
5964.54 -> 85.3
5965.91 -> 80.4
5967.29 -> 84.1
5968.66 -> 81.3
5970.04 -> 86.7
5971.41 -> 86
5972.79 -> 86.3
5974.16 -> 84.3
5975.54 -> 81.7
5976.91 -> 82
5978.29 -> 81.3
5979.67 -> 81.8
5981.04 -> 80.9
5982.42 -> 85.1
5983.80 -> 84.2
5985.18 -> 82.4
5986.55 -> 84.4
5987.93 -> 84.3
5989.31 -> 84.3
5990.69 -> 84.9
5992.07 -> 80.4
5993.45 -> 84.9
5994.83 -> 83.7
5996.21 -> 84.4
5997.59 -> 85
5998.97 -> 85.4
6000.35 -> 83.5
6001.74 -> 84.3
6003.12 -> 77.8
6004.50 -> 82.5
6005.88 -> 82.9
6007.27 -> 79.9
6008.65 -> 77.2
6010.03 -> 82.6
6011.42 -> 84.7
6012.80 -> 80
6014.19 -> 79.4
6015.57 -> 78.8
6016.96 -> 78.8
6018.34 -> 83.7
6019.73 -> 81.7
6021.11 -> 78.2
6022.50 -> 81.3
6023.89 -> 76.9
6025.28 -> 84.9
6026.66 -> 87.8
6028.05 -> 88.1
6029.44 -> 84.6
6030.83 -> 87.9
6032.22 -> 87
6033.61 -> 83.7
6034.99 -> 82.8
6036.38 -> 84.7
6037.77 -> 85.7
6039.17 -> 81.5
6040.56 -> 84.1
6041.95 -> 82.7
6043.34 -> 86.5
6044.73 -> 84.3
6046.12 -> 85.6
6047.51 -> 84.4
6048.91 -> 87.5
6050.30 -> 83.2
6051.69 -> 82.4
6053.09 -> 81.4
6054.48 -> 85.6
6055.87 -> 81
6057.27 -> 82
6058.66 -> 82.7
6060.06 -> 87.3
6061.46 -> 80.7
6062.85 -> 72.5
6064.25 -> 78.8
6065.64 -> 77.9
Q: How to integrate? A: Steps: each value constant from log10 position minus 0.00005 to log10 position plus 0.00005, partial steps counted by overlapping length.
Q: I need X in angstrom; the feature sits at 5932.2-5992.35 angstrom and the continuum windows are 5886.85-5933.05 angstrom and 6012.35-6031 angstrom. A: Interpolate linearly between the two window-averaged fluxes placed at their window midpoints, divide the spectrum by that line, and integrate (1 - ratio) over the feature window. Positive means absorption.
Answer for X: -3.8 angstrom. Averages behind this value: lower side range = 75.3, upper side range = 82.1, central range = 83.5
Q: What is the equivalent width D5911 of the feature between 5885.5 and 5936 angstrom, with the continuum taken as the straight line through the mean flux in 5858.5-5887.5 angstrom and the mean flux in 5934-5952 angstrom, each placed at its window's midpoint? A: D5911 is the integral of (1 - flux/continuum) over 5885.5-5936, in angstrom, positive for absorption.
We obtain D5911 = 4.3 angstrom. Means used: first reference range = 82.4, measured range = 75.7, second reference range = 83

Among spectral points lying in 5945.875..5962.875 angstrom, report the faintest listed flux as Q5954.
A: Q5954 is 79.3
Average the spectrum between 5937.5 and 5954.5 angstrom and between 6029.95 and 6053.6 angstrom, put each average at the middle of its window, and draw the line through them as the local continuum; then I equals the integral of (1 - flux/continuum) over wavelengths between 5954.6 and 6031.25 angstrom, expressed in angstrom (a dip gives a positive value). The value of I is 0.61 angstrom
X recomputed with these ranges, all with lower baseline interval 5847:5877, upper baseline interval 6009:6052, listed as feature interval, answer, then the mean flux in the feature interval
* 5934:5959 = 0.01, 82.8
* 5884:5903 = 4.32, 63.7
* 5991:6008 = 0.05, 82.9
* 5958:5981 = -0.32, 84.1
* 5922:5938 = -0.01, 82.8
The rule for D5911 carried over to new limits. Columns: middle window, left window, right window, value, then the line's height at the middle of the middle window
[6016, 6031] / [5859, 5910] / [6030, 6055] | 0.1 angstrom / 83.5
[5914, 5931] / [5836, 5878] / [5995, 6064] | 0.1 angstrom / 83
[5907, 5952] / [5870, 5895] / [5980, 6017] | -3.3 angstrom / 77.4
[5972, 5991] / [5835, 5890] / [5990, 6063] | -0.2 angstrom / 82.5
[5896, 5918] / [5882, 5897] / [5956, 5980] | -4.3 angstrom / 66.2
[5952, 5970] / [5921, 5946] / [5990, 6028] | -0.3 angstrom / 82.6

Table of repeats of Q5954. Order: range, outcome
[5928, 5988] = 78.8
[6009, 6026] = 76.9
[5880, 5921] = 34.8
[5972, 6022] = 77.2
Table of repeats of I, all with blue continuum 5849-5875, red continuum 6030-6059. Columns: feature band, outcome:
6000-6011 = 0.31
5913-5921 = 0.16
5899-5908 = 0.06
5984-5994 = -0.02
